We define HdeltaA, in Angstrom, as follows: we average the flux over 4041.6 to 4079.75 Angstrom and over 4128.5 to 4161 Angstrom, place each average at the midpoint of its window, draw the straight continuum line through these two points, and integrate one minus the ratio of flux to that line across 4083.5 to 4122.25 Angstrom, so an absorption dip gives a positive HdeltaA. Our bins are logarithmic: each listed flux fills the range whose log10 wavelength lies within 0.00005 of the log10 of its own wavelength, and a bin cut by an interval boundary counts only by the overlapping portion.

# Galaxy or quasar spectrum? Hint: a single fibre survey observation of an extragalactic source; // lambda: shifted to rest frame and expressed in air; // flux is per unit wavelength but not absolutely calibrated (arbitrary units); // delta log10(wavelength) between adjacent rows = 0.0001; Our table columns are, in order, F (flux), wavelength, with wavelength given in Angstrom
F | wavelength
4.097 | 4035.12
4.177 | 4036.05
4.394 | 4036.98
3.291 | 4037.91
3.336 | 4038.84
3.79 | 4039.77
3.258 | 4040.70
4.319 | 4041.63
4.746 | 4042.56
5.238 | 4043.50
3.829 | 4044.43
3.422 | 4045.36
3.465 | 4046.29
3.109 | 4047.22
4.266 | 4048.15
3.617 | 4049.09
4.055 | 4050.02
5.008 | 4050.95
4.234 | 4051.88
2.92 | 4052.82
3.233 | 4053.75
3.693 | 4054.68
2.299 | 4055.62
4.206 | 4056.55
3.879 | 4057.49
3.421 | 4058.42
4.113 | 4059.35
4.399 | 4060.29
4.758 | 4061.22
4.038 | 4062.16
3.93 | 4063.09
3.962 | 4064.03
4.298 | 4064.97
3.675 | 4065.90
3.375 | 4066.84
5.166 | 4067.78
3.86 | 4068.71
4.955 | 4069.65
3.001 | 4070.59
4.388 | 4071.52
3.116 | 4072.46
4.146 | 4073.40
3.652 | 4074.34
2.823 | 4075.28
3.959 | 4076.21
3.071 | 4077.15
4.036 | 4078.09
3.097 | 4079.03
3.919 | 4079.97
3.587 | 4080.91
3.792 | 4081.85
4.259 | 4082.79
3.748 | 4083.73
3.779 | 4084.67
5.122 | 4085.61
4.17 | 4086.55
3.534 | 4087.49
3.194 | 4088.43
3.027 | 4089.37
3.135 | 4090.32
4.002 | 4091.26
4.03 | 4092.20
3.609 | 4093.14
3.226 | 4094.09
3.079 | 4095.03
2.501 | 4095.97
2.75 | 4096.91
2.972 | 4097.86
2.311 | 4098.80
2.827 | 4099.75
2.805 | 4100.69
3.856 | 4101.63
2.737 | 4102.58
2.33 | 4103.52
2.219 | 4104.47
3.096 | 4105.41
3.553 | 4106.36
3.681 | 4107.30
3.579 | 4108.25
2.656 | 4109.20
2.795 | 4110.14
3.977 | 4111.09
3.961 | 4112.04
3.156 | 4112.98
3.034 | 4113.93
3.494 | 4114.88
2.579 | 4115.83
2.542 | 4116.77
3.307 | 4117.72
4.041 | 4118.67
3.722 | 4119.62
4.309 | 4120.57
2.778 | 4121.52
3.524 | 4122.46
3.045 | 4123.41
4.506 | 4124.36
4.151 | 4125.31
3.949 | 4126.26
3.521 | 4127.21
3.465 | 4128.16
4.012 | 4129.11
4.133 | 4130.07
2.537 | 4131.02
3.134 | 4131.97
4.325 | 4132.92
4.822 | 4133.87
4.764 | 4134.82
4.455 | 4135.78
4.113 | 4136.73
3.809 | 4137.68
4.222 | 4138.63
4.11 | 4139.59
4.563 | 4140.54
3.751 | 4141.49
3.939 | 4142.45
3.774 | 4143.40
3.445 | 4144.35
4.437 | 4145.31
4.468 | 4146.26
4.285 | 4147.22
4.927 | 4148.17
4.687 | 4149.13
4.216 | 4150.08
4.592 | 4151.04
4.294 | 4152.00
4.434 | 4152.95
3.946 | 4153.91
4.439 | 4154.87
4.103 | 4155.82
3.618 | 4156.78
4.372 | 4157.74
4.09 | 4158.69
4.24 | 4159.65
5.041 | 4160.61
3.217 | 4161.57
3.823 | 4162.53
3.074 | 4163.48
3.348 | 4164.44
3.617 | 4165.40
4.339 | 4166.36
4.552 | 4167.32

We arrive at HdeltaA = 7.0 Angstrom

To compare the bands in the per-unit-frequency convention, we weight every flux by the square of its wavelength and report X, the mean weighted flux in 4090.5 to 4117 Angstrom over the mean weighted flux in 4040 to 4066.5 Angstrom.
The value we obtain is 0.82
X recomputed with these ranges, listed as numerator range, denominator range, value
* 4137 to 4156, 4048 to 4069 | 1.12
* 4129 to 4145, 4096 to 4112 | 1.34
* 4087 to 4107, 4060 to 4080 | 0.81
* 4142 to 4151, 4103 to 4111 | 1.43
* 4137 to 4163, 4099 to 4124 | 1.33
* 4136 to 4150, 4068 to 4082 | 1.16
